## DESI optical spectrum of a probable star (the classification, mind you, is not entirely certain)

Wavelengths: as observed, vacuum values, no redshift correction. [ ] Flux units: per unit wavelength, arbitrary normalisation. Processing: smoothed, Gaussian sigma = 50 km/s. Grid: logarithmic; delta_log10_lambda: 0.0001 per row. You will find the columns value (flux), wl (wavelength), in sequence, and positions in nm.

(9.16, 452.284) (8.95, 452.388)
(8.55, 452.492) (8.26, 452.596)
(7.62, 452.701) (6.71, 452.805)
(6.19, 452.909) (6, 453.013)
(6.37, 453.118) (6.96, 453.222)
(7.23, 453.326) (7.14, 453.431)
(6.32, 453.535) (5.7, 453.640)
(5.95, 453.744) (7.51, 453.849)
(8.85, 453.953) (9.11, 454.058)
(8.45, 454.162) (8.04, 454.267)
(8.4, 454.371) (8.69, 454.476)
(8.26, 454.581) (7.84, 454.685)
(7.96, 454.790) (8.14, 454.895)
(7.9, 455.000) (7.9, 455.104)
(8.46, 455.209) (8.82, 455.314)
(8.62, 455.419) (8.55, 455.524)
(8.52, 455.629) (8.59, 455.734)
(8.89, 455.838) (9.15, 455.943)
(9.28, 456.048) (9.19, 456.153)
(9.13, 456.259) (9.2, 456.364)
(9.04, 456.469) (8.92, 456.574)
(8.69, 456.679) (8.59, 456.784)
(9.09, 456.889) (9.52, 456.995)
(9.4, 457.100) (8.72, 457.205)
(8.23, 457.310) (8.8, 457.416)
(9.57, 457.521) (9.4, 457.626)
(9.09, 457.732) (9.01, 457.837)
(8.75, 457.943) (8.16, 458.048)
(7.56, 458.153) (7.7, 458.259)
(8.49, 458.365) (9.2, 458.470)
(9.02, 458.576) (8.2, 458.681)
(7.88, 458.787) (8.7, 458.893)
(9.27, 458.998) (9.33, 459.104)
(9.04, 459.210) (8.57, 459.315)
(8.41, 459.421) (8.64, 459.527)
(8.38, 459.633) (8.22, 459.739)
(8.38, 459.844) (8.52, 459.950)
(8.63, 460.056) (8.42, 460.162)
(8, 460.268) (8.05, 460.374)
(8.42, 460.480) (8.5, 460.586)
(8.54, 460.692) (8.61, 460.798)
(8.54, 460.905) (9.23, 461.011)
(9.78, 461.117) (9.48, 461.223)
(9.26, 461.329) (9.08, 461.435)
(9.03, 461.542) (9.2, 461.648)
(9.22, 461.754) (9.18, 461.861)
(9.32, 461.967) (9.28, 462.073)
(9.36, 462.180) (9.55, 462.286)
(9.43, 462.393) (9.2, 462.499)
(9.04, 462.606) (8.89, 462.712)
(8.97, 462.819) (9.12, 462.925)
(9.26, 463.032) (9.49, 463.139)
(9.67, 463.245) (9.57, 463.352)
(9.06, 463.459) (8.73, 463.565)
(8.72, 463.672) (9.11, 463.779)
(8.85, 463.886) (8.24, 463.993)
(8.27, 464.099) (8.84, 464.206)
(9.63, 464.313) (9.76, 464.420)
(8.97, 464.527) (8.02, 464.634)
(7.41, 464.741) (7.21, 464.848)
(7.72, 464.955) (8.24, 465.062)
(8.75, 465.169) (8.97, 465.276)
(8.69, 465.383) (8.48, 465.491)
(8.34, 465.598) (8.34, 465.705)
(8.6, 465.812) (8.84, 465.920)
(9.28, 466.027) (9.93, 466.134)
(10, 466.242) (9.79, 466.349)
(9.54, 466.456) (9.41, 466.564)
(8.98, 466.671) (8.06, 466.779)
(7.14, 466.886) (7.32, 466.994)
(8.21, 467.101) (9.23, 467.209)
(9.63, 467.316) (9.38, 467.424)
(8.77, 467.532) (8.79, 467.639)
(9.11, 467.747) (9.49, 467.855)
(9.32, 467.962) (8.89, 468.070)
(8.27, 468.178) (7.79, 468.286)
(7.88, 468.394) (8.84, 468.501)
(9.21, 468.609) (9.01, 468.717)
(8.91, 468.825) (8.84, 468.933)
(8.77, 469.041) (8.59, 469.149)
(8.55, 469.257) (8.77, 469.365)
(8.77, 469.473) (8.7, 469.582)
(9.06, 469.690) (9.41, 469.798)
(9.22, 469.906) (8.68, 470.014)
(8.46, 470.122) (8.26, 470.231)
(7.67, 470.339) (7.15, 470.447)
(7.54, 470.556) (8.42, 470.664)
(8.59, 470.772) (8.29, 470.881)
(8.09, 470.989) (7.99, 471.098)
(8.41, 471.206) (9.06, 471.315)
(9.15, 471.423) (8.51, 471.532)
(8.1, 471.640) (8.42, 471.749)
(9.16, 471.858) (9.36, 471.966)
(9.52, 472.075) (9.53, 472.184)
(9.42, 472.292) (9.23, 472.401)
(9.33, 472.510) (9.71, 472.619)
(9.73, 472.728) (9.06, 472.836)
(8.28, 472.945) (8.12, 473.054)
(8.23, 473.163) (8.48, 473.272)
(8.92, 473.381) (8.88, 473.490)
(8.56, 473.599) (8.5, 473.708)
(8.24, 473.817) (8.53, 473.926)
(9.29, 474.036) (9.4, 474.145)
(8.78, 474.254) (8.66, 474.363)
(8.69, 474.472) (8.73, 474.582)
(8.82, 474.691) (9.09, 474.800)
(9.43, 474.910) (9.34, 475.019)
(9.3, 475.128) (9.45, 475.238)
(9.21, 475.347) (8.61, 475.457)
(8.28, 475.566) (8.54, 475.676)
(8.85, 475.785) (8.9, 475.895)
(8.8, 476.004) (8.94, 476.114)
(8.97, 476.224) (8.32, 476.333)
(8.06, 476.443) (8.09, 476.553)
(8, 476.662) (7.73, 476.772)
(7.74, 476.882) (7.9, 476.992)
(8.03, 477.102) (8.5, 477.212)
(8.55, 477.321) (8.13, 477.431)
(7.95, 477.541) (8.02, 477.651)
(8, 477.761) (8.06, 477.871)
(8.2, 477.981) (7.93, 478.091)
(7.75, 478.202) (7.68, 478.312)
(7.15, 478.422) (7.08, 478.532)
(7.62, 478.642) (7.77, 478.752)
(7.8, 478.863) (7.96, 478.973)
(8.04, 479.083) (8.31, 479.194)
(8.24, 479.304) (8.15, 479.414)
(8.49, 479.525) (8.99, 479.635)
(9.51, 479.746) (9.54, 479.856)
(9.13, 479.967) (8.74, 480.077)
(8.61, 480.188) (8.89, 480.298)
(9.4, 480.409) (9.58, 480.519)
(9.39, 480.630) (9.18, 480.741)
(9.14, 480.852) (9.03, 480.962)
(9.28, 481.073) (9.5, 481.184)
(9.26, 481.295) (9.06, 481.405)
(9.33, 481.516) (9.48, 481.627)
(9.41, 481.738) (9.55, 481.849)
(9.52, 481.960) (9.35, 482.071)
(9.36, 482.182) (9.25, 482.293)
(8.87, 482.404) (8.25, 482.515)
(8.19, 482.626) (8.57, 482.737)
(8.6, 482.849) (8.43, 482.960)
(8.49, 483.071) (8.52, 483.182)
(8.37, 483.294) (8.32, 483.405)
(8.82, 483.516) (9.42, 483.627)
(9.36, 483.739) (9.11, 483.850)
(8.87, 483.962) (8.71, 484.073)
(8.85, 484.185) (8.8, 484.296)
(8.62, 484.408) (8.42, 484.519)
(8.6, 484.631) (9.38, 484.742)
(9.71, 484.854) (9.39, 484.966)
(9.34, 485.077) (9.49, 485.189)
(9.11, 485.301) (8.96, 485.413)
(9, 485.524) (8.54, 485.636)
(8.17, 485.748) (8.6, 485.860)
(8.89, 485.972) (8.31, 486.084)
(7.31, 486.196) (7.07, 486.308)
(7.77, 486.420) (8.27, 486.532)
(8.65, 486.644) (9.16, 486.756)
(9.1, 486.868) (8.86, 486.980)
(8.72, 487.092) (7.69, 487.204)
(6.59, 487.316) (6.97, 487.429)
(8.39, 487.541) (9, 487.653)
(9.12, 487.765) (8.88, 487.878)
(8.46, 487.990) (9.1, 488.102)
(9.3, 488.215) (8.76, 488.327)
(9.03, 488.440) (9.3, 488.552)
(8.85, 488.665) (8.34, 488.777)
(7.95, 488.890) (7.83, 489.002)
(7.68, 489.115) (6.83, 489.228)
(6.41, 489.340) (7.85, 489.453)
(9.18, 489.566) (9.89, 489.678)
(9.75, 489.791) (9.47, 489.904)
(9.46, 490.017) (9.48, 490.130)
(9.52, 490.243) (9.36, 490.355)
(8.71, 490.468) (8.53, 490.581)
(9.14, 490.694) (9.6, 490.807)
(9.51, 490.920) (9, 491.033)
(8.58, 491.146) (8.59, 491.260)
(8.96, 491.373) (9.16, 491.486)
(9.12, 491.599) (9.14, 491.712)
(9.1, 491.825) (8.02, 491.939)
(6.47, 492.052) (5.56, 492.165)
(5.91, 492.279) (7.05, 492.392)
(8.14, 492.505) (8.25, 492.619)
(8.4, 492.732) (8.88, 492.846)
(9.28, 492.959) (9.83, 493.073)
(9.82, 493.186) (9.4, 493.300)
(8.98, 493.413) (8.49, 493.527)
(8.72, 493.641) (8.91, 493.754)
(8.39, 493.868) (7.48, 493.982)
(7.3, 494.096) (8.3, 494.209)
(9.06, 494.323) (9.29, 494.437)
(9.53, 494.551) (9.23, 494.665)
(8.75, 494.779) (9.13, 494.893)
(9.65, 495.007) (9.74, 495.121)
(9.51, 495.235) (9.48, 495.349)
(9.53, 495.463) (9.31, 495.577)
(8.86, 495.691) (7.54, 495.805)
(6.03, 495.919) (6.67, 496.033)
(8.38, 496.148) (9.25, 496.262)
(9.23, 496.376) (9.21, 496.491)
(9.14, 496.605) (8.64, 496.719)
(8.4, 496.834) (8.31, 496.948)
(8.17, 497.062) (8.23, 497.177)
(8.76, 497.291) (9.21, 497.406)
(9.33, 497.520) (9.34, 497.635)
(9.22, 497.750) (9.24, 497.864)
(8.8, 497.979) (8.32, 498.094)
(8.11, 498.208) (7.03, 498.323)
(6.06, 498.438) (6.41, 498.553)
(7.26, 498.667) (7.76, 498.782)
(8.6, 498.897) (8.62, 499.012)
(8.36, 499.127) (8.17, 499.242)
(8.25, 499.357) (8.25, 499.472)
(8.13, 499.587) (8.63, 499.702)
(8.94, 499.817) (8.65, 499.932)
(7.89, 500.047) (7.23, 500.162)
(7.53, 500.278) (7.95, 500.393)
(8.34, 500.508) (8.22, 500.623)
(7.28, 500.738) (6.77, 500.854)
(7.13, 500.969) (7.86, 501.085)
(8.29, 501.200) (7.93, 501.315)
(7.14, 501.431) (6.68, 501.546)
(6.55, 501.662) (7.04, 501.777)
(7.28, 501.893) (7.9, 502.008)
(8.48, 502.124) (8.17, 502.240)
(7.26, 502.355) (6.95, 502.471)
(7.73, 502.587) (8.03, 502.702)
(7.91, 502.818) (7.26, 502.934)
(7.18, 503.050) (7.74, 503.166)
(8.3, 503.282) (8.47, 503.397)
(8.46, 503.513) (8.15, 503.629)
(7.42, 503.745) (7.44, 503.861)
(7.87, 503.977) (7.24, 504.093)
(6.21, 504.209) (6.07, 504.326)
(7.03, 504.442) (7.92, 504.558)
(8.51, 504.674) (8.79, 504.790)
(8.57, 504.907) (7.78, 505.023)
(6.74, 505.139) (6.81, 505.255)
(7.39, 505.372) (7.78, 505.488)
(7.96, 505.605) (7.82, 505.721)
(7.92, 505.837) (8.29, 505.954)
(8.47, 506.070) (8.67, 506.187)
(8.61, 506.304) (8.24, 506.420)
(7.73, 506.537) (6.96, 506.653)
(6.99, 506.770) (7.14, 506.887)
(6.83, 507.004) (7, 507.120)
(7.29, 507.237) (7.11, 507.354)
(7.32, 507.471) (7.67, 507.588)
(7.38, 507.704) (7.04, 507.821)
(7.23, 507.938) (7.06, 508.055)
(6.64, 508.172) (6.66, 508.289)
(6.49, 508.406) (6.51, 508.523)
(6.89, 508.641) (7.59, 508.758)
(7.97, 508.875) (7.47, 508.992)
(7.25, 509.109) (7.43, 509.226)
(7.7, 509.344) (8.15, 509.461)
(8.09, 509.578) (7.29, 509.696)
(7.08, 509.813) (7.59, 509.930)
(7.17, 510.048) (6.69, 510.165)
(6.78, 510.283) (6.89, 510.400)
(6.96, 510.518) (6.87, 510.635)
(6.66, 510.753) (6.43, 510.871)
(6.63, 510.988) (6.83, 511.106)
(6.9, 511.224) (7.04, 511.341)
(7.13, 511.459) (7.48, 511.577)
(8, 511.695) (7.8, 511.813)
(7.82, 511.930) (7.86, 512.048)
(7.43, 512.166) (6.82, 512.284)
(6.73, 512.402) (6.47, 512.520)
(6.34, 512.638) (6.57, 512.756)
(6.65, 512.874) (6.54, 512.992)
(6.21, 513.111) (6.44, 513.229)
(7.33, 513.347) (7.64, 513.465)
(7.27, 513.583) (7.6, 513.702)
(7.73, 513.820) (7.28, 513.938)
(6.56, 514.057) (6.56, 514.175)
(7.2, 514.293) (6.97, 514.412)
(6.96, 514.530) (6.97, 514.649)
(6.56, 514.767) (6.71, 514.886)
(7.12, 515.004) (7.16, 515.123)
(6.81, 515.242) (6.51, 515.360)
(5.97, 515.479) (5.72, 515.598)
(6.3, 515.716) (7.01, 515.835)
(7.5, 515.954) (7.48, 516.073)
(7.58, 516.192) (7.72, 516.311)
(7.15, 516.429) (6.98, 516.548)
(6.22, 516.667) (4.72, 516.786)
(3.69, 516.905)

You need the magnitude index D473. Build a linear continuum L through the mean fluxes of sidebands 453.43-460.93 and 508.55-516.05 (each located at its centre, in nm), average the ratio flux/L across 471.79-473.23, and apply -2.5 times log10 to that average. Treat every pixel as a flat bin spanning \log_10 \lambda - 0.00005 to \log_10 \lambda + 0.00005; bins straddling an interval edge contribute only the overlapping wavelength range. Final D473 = -0.13 mag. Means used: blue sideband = 8.49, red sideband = 7.05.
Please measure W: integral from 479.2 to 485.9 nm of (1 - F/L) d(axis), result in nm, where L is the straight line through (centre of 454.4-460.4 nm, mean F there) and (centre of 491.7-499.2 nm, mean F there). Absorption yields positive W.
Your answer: -0.35 nm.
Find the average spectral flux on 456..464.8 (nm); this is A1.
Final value 8.87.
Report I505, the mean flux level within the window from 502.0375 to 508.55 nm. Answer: 7.55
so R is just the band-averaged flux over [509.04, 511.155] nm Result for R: 7.14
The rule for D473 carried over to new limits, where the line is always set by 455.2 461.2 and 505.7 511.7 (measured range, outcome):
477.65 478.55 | 0.05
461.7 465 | -0.04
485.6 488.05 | -0.05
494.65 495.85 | -0.19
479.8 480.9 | -0.13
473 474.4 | -0.05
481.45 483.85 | -0.11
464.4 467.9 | -0.03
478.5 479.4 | 0.03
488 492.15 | -0.12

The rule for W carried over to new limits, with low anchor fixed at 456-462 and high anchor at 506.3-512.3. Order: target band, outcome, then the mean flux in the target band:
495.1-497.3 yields -0.28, 8.6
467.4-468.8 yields -0.05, 8.82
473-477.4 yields -0.18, 8.63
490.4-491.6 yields -0.18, 8.99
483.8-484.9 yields -0.12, 8.9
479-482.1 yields -0.36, 9.06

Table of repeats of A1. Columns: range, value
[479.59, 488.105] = 8.82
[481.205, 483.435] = 8.92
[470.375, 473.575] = 8.71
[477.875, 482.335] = 8.73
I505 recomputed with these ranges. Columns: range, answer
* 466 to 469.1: 8.89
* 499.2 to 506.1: 7.73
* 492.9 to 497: 8.8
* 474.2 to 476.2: 8.91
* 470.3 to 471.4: 8.16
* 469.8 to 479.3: 8.51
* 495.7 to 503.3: 7.98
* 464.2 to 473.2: 8.73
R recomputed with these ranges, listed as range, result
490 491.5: 9.1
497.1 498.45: 8.54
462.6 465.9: 8.74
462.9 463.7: 9.22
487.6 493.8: 8.66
